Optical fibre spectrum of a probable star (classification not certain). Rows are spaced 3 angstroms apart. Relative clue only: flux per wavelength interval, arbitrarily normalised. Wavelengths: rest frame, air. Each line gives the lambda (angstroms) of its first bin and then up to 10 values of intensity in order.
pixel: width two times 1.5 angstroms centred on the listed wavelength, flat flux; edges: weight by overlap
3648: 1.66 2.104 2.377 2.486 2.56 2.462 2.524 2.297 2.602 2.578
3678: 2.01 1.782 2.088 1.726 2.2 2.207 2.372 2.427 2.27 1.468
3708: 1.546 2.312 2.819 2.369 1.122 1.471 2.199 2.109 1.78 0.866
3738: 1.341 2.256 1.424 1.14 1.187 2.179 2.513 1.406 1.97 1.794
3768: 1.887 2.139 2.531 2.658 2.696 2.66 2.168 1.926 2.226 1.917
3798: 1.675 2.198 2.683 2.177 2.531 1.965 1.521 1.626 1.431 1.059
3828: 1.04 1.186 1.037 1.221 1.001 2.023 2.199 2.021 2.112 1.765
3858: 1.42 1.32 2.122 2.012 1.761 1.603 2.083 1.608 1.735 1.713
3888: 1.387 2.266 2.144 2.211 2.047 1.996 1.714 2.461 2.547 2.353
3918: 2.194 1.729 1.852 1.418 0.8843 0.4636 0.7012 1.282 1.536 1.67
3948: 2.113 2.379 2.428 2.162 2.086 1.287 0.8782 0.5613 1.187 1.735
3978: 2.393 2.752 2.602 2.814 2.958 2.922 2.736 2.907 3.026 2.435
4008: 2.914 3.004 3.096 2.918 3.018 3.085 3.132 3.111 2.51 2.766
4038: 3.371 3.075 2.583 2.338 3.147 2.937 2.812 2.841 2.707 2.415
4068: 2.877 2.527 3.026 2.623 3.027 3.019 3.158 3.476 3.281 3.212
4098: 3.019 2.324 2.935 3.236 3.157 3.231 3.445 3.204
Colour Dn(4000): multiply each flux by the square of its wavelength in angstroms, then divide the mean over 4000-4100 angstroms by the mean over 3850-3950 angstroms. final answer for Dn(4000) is 1.8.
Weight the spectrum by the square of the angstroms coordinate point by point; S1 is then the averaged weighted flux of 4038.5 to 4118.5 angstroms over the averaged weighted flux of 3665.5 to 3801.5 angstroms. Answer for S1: 1.75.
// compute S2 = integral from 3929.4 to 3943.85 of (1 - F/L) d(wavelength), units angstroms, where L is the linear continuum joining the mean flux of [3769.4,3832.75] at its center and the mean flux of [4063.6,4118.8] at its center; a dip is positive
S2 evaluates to 8.6 angstroms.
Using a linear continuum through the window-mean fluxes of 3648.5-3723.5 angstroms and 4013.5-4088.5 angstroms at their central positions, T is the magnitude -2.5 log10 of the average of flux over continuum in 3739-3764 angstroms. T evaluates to 0.30 mag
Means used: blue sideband 2.17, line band 1.75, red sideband 2.89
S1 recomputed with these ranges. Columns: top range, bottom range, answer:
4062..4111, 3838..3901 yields 1.80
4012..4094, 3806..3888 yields 1.94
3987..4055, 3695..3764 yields 1.83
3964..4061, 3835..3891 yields 1.64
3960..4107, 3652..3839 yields 1.59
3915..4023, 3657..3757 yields 1.21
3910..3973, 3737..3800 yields 0.89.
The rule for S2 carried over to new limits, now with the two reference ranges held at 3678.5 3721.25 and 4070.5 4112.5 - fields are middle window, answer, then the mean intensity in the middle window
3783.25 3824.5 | 5.5 angstroms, 2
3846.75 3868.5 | 5.4 angstroms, 1.84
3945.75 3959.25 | 2.3 angstroms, 2.23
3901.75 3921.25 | 3.1 angstroms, 2.17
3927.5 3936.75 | 6.6 angstroms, 0.761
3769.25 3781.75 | -1.4 angstroms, 2.5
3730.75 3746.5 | 4.7 angstroms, 1.5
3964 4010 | 7.5 angstroms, 2.32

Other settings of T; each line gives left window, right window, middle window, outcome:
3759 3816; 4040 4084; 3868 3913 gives 0.23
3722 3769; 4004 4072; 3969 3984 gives 0.33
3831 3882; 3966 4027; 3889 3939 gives 0.13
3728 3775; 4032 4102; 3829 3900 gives 0.24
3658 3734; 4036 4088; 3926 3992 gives 0.45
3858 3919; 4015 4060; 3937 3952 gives 0.31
